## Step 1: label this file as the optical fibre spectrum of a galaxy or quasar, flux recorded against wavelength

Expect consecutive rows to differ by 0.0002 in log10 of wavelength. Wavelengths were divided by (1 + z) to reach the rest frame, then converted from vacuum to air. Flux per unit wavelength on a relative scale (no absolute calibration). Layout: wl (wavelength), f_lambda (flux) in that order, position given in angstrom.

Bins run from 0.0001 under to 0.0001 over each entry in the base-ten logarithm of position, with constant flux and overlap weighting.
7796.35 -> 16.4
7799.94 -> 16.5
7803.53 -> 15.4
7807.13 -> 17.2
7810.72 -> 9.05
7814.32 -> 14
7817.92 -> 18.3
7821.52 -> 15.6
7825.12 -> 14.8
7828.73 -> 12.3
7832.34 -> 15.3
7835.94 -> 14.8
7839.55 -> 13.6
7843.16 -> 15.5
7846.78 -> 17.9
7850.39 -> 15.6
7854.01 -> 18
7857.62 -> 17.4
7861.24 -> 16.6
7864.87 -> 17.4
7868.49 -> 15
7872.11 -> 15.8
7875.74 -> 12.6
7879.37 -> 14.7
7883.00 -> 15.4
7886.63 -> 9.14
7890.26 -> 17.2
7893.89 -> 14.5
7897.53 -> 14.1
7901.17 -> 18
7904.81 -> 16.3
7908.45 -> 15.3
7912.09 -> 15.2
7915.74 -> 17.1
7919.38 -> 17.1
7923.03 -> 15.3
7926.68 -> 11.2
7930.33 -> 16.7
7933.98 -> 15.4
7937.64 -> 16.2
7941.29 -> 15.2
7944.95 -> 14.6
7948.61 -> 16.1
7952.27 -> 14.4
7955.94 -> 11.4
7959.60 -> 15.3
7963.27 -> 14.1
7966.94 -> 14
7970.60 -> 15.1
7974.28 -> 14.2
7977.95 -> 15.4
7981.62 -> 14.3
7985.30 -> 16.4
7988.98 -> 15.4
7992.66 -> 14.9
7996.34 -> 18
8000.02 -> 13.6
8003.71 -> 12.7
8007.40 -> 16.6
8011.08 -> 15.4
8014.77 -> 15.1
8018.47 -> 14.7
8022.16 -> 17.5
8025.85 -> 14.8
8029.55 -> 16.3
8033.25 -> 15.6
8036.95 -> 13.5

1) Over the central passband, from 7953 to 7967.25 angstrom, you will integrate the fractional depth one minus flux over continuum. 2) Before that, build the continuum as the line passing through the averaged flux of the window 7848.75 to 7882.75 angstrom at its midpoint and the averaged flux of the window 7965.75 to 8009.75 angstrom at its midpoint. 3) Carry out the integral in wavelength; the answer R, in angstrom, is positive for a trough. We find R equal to 1.4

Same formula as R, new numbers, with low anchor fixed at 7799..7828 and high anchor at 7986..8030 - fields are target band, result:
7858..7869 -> -1.1 angstrom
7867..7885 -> 0.6 angstrom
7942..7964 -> 1.3 angstrom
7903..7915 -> -0.4 angstrom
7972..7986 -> 0.3 angstrom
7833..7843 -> 0.3 angstrom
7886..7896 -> 0.6 angstrom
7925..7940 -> 0.3 angstrom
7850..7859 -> -1.3 angstrom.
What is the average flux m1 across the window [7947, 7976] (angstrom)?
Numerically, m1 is 14.3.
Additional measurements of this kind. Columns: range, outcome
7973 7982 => 14.7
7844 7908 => 15.6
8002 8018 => 14.9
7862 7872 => 16.2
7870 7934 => 15.1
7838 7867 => 16.5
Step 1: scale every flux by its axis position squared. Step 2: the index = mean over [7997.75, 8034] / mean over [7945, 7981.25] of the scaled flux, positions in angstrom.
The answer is 1.07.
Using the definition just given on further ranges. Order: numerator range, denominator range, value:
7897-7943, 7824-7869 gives 1.01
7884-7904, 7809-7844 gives 1.05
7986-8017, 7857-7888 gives 1.06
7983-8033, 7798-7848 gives 1.08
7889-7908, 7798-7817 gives 1.12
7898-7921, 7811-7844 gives 1.14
